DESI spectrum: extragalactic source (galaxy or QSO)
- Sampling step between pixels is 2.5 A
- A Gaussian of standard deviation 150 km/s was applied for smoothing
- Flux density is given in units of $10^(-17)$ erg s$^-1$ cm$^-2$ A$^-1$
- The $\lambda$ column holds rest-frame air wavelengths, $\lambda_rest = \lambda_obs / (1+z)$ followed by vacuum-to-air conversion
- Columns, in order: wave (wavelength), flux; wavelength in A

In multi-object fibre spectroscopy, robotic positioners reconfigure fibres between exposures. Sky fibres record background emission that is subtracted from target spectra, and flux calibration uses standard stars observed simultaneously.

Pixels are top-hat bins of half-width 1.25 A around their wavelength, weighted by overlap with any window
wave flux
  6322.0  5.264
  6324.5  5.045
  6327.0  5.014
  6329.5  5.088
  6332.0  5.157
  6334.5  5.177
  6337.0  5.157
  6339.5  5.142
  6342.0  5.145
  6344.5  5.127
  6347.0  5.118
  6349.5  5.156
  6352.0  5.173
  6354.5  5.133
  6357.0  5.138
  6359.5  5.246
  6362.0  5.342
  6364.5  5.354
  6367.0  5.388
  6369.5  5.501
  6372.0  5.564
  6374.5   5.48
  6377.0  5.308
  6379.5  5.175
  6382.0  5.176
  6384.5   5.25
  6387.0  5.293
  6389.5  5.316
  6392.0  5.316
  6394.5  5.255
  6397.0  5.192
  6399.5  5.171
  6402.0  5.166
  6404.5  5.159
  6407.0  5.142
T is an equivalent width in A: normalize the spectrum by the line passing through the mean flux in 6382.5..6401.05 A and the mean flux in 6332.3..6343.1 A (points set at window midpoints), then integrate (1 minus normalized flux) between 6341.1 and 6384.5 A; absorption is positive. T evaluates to -0.6 A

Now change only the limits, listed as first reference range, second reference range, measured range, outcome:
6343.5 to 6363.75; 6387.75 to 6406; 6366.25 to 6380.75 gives -0.56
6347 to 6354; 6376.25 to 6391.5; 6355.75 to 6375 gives -0.64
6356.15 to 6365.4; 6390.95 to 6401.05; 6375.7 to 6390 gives -0.01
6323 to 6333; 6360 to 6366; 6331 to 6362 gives 0.31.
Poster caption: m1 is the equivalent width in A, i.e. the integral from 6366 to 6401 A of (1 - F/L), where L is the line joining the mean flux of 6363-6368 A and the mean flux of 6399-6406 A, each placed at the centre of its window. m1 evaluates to -0.3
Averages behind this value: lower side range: 5.37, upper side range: 5.16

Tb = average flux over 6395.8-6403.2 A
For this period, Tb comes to 5.18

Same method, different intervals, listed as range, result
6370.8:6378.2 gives 5.45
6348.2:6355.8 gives 5.15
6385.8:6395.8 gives 5.29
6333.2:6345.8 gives 5.15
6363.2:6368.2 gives 5.37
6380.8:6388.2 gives 5.24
